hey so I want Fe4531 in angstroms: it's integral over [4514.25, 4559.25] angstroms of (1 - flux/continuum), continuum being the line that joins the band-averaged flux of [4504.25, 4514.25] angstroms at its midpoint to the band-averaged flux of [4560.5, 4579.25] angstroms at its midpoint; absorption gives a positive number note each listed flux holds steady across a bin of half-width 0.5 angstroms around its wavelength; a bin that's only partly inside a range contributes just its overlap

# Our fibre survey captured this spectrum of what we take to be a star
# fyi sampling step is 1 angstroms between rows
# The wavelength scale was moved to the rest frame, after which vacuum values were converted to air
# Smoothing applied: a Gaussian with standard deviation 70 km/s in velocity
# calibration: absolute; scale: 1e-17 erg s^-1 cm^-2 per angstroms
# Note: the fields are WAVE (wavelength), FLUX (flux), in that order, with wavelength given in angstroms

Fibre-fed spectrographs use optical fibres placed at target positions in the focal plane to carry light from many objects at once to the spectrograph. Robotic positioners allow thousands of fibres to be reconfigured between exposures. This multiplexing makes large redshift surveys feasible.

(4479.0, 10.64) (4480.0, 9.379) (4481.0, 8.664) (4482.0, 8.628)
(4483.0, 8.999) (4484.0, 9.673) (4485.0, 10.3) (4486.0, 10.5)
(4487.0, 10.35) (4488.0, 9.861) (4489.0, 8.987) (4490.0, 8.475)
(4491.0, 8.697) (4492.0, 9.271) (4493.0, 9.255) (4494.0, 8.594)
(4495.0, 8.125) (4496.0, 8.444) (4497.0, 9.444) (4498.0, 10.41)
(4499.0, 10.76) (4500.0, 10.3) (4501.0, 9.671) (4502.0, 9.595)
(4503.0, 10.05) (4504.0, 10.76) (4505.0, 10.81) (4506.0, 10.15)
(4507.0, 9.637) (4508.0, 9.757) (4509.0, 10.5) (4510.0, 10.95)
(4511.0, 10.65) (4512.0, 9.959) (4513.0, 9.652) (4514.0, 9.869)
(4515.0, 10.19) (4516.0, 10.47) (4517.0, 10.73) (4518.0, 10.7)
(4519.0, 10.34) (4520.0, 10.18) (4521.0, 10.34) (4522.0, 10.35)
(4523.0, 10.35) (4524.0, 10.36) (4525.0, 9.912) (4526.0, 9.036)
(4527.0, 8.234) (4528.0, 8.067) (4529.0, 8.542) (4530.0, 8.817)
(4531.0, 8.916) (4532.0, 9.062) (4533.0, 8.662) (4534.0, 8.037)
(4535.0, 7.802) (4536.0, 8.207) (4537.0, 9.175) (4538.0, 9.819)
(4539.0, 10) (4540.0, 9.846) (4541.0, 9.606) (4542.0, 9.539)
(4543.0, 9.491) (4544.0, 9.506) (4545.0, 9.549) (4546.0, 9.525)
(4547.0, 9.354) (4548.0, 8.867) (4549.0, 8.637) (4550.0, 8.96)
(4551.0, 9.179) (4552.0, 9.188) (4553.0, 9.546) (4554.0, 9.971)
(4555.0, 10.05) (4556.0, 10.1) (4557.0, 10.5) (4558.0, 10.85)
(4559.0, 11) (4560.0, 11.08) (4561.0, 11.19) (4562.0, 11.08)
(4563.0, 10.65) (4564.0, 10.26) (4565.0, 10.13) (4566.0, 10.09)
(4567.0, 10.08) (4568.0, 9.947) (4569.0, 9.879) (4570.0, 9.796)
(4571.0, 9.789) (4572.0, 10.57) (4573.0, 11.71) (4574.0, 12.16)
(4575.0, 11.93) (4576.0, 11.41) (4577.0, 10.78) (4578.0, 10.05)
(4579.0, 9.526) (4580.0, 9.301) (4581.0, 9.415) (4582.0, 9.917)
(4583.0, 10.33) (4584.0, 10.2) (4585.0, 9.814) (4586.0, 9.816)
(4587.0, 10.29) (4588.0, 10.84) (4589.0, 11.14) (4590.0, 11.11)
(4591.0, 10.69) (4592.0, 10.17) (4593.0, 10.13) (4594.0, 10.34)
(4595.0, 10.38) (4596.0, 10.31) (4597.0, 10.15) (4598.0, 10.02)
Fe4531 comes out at 3.7 angstroms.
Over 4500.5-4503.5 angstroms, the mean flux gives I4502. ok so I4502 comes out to 9.77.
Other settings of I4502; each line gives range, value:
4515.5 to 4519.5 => 10.6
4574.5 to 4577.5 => 11.4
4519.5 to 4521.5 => 10.3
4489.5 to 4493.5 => 8.92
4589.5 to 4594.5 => 10.5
